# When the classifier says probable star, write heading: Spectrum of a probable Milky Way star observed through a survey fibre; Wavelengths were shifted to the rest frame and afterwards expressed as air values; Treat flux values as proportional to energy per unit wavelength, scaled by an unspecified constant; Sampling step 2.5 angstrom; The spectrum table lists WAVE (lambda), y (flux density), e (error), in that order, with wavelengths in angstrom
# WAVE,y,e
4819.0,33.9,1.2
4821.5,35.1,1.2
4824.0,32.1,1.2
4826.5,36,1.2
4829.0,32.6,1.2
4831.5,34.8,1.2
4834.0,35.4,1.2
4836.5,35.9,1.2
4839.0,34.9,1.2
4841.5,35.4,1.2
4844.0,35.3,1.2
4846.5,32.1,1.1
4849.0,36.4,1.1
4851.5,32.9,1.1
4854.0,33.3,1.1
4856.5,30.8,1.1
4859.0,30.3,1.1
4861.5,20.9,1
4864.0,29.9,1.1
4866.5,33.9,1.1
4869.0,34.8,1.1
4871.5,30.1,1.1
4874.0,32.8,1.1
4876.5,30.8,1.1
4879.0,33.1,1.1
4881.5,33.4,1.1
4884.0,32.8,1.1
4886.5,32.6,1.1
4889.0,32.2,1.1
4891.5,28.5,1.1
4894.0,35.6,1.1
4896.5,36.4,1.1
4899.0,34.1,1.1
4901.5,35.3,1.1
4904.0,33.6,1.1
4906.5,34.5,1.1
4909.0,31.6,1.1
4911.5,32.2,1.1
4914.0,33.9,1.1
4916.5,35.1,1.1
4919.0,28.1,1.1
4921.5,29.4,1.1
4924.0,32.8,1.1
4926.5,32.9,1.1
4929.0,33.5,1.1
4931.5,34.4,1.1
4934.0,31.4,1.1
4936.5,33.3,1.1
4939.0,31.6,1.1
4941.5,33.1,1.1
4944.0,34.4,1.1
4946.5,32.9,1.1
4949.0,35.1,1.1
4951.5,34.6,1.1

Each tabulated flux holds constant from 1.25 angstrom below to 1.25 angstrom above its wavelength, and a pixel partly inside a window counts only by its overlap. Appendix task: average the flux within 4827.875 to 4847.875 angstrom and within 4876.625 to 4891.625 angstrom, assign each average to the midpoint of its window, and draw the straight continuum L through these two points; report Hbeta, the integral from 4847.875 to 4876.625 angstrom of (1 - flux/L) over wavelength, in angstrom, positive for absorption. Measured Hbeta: 1.7 angstrom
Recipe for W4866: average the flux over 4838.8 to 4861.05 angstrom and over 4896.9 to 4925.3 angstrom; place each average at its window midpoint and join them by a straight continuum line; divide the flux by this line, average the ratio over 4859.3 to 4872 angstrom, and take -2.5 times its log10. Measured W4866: 0.10 mag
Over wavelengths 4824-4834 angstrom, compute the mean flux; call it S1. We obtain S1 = 34.3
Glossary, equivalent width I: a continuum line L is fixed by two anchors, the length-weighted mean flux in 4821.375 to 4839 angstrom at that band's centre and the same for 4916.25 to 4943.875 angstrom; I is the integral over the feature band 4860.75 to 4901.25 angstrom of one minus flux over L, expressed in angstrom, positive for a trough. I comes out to 1.4 angstrom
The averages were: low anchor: 34.5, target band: 32.2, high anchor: 32.3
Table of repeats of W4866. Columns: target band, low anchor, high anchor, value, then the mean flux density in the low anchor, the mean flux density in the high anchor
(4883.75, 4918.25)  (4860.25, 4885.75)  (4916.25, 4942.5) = -0.06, 31.3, 32.2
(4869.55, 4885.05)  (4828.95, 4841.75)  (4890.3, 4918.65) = 0.06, 35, 33.5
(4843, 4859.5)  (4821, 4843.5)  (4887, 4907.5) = 0.04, 34.7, 33.7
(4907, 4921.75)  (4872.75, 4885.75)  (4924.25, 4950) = 0.03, 32.6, 33.2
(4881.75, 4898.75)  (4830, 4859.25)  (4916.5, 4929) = -0.02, 34.1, 31.5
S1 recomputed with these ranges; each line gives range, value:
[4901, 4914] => 33.4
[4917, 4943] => 32.2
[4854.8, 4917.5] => 32.4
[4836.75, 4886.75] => 32.4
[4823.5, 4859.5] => 34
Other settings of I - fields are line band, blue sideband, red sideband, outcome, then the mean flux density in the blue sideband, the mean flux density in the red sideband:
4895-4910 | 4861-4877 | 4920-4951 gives -1.14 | 30.9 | 32.9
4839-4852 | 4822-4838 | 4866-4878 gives -0.32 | 34.5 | 32.4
